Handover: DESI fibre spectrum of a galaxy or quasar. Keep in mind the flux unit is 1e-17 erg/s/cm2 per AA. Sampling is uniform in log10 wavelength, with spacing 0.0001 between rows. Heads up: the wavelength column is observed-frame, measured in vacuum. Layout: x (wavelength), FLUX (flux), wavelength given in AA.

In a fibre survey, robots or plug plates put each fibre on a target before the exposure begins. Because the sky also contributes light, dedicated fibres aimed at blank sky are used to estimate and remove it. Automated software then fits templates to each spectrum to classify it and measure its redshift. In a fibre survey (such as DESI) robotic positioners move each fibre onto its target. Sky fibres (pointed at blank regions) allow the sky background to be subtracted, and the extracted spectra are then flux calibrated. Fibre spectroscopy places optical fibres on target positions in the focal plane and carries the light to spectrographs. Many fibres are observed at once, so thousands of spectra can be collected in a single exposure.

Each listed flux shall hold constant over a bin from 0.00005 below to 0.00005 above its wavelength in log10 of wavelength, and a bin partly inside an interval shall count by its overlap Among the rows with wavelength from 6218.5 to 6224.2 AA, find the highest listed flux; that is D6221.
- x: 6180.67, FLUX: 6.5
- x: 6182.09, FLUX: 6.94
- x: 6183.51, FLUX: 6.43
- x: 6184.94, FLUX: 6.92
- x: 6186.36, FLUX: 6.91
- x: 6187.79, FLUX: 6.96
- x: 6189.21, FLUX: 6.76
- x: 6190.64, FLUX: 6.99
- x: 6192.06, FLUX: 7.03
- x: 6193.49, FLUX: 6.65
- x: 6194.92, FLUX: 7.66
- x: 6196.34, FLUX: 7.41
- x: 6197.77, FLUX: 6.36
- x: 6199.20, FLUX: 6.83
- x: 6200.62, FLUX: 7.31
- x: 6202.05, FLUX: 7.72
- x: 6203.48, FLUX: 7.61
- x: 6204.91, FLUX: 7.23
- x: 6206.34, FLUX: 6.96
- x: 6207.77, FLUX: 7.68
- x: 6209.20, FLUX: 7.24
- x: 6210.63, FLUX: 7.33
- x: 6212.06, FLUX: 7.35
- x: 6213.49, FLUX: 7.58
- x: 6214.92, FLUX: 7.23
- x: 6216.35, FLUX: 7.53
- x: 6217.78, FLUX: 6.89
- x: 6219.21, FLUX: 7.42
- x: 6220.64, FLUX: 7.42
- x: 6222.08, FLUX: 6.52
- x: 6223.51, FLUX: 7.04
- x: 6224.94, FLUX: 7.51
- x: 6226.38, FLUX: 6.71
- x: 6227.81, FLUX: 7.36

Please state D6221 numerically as 7.42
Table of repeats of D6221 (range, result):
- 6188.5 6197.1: 7.66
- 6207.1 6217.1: 7.68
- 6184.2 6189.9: 6.96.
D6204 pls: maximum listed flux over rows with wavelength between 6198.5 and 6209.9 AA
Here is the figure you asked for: 7.72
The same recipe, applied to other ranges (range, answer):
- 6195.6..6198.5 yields 7.41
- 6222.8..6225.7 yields 7.51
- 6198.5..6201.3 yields 7.31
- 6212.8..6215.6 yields 7.58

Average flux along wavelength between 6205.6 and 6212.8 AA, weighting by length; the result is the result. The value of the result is 7.31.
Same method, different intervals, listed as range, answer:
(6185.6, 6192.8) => 6.93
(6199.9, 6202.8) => 7.52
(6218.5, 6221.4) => 7.4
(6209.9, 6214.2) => 7.42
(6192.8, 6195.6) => 7.14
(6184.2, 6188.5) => 6.92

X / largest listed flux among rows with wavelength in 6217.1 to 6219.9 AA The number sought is 7.42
